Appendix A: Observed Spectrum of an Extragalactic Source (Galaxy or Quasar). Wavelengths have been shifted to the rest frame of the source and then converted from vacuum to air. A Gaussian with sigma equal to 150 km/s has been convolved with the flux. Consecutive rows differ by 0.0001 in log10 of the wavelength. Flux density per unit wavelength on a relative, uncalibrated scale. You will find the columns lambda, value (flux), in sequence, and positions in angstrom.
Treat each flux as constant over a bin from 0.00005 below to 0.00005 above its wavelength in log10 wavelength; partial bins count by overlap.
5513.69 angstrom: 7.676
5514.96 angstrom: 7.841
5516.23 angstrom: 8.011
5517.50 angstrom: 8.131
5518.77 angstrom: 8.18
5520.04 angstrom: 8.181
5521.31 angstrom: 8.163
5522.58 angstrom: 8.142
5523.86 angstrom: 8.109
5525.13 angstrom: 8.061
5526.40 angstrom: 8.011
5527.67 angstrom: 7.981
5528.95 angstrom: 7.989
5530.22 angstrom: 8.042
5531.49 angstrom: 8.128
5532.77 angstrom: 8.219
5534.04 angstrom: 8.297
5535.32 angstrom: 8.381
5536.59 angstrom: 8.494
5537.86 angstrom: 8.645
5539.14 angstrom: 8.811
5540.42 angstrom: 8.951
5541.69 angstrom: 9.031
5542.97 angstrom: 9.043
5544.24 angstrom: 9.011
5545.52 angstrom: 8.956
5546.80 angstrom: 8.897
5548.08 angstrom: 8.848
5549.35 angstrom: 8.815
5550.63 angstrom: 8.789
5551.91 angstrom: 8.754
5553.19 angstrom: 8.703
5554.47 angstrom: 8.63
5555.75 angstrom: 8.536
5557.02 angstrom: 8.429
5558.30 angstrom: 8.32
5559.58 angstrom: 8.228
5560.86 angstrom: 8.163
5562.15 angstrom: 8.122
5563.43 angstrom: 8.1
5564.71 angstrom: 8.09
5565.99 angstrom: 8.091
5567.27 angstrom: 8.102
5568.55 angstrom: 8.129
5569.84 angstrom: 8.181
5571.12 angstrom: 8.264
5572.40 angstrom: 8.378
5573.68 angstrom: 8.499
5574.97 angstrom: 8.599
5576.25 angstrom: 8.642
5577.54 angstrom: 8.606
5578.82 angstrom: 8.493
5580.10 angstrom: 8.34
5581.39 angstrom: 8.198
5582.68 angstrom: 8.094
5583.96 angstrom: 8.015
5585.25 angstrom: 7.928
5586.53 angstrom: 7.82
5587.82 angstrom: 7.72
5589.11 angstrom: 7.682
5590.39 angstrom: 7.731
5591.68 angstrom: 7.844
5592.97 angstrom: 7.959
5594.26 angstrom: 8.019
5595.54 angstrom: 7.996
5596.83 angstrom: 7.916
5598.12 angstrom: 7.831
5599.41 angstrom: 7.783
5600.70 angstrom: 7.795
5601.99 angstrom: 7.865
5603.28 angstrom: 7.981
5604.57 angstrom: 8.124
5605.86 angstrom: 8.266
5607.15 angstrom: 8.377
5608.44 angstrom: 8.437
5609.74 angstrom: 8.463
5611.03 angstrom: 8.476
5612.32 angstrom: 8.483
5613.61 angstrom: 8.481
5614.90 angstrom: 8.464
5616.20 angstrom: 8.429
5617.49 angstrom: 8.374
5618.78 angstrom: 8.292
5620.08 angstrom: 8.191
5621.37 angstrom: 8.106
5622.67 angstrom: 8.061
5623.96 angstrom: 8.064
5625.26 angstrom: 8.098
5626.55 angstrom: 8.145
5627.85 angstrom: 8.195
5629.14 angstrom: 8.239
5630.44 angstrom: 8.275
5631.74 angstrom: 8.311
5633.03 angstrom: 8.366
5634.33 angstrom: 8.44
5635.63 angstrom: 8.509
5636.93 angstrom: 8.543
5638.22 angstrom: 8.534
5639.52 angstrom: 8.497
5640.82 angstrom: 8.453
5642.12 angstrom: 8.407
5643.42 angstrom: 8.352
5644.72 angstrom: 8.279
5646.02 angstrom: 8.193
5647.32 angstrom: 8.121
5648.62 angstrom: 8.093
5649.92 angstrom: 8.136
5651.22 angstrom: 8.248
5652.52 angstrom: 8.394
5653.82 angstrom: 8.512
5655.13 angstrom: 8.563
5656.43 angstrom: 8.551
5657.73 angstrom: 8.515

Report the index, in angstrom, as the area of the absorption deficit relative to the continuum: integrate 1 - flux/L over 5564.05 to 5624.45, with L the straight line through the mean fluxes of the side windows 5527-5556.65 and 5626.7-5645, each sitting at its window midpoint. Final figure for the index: 2.3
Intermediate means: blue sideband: 8.61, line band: 8.16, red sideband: 8.38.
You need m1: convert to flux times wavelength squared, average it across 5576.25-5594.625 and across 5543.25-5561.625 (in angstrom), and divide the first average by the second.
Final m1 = 0.9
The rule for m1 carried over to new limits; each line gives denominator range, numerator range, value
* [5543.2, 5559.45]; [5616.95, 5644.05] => 0.98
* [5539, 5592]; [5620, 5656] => 1.02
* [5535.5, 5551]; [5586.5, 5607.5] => 0.91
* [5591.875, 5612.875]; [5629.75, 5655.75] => 1.05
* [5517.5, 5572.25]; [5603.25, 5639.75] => 1.02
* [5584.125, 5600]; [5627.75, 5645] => 1.09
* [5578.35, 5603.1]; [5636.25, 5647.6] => 1.07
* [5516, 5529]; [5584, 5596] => 1.00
